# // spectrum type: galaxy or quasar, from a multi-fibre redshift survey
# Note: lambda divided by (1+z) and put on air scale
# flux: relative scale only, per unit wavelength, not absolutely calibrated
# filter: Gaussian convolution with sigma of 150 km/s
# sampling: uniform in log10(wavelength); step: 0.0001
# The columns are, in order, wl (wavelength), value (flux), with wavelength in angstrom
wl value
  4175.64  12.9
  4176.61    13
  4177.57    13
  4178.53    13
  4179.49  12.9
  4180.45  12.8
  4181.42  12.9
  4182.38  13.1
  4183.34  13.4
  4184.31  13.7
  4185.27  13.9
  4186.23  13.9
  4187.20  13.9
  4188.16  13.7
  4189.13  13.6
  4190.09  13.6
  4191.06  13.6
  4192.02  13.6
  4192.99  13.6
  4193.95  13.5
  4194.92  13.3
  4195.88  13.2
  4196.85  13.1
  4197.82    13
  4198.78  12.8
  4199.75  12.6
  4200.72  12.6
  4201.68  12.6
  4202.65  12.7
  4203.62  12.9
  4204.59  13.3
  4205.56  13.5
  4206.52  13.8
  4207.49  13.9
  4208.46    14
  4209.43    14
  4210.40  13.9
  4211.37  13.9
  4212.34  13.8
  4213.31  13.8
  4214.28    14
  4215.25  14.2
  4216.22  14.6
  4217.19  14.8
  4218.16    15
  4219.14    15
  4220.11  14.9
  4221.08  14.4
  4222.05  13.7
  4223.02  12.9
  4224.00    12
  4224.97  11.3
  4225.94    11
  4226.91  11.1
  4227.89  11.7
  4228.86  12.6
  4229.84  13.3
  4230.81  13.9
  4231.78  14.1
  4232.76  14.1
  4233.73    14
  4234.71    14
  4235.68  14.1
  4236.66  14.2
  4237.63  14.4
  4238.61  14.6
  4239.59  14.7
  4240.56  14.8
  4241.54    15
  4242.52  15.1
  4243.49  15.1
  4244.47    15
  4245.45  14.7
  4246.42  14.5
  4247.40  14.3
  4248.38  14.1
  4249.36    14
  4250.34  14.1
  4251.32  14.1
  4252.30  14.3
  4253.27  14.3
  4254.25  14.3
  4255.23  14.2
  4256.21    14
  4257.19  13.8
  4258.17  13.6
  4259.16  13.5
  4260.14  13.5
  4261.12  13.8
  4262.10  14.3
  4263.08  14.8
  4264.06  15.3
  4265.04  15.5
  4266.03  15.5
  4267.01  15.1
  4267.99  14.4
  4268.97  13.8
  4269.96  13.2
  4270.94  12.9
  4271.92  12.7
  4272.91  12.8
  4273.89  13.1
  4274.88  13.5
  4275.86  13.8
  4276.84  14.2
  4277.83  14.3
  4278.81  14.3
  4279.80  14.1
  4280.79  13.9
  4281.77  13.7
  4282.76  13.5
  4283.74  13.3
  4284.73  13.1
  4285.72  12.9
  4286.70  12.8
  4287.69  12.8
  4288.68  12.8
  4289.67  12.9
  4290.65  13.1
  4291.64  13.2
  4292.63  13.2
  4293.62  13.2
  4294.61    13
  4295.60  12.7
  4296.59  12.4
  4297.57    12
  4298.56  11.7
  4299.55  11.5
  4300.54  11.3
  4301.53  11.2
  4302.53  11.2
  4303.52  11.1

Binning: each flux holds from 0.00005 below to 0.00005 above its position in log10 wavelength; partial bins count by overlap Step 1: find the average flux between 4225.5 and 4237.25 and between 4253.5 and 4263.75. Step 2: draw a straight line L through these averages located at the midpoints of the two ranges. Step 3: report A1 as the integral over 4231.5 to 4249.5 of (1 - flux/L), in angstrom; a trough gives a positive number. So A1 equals -1.3 angstrom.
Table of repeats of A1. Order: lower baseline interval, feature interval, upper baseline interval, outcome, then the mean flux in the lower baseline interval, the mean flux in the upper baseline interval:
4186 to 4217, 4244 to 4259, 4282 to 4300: -1.2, 13.5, 12.8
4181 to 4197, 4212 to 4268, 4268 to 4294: -2.6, 13.5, 13.4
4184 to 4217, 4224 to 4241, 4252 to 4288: 0.4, 13.5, 13.9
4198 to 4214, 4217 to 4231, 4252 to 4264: 0.5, 13.4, 14.1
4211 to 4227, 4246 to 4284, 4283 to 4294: -2.2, 13.6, 13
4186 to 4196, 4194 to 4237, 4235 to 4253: 1.8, 13.6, 14.5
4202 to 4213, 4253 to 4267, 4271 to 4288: -0.9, 13.6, 13.5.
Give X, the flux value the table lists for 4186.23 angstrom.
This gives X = 13.9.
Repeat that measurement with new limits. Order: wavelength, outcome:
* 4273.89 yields 13.1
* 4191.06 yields 13.6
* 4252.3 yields 14.3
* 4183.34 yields 13.4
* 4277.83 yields 14.3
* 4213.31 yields 13.8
